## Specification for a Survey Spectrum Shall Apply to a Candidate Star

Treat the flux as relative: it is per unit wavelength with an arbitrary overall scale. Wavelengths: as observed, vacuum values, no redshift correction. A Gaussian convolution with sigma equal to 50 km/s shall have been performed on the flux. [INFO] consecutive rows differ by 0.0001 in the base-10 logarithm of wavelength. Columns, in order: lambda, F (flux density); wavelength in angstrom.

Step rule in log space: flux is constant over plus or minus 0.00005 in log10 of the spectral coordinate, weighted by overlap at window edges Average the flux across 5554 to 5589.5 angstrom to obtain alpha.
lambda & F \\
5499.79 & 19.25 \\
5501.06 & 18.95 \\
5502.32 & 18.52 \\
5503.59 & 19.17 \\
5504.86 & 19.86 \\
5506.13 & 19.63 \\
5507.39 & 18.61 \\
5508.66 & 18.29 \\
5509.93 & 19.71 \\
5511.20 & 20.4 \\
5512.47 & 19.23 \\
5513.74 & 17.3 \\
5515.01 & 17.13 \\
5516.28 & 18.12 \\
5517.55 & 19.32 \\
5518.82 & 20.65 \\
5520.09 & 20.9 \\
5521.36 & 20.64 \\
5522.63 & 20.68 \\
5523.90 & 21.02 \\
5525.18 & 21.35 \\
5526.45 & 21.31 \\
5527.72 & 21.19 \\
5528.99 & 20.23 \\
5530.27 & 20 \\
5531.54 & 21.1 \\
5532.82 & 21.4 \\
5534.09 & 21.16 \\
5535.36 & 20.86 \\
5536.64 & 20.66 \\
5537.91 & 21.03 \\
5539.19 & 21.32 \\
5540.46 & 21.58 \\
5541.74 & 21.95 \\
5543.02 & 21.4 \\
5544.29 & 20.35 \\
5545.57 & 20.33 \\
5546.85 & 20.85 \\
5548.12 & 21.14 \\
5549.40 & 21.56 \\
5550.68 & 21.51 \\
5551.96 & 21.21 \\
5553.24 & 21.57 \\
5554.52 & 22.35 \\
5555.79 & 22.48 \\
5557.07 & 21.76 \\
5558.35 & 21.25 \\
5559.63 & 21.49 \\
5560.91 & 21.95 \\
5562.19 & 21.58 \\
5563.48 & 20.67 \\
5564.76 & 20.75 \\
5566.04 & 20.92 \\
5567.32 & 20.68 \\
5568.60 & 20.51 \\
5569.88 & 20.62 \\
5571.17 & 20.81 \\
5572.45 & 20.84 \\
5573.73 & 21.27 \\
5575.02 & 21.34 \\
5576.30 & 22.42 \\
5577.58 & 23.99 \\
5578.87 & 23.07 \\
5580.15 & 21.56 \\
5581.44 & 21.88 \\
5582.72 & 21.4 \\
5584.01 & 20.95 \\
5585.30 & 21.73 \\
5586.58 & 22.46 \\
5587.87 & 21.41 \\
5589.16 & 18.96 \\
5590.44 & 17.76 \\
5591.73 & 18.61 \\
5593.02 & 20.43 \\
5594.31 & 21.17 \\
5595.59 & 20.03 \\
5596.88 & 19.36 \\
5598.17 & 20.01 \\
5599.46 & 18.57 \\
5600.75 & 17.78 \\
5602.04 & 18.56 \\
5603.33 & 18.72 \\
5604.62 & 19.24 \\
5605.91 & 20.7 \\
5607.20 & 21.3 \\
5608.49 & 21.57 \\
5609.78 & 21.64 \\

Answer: 21.5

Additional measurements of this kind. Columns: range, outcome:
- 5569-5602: 20.7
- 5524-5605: 20.9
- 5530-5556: 21.2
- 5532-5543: 21.2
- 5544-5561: 21.4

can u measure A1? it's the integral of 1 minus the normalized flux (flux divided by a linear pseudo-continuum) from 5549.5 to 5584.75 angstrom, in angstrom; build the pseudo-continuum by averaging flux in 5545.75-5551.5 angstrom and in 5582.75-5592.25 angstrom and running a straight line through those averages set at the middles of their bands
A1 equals -1.2 angstrom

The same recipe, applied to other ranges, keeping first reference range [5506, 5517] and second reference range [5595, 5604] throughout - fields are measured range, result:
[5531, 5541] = -1.3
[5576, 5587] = -1.9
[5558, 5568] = -1.2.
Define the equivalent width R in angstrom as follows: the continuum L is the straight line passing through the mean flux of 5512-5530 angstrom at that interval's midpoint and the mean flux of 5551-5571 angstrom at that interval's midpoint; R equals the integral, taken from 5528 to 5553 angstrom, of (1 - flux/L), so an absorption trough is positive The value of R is -0.5 angstrom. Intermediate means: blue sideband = 19.9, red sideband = 21.3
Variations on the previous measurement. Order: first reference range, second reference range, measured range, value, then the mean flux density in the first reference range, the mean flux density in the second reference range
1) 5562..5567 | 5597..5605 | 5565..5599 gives -1.74 angstrom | 20.9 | 18.8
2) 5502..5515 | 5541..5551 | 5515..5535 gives -0.57 angstrom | 19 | 21.1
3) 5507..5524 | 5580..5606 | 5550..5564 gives -1.35 angstrom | 19.4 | 20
